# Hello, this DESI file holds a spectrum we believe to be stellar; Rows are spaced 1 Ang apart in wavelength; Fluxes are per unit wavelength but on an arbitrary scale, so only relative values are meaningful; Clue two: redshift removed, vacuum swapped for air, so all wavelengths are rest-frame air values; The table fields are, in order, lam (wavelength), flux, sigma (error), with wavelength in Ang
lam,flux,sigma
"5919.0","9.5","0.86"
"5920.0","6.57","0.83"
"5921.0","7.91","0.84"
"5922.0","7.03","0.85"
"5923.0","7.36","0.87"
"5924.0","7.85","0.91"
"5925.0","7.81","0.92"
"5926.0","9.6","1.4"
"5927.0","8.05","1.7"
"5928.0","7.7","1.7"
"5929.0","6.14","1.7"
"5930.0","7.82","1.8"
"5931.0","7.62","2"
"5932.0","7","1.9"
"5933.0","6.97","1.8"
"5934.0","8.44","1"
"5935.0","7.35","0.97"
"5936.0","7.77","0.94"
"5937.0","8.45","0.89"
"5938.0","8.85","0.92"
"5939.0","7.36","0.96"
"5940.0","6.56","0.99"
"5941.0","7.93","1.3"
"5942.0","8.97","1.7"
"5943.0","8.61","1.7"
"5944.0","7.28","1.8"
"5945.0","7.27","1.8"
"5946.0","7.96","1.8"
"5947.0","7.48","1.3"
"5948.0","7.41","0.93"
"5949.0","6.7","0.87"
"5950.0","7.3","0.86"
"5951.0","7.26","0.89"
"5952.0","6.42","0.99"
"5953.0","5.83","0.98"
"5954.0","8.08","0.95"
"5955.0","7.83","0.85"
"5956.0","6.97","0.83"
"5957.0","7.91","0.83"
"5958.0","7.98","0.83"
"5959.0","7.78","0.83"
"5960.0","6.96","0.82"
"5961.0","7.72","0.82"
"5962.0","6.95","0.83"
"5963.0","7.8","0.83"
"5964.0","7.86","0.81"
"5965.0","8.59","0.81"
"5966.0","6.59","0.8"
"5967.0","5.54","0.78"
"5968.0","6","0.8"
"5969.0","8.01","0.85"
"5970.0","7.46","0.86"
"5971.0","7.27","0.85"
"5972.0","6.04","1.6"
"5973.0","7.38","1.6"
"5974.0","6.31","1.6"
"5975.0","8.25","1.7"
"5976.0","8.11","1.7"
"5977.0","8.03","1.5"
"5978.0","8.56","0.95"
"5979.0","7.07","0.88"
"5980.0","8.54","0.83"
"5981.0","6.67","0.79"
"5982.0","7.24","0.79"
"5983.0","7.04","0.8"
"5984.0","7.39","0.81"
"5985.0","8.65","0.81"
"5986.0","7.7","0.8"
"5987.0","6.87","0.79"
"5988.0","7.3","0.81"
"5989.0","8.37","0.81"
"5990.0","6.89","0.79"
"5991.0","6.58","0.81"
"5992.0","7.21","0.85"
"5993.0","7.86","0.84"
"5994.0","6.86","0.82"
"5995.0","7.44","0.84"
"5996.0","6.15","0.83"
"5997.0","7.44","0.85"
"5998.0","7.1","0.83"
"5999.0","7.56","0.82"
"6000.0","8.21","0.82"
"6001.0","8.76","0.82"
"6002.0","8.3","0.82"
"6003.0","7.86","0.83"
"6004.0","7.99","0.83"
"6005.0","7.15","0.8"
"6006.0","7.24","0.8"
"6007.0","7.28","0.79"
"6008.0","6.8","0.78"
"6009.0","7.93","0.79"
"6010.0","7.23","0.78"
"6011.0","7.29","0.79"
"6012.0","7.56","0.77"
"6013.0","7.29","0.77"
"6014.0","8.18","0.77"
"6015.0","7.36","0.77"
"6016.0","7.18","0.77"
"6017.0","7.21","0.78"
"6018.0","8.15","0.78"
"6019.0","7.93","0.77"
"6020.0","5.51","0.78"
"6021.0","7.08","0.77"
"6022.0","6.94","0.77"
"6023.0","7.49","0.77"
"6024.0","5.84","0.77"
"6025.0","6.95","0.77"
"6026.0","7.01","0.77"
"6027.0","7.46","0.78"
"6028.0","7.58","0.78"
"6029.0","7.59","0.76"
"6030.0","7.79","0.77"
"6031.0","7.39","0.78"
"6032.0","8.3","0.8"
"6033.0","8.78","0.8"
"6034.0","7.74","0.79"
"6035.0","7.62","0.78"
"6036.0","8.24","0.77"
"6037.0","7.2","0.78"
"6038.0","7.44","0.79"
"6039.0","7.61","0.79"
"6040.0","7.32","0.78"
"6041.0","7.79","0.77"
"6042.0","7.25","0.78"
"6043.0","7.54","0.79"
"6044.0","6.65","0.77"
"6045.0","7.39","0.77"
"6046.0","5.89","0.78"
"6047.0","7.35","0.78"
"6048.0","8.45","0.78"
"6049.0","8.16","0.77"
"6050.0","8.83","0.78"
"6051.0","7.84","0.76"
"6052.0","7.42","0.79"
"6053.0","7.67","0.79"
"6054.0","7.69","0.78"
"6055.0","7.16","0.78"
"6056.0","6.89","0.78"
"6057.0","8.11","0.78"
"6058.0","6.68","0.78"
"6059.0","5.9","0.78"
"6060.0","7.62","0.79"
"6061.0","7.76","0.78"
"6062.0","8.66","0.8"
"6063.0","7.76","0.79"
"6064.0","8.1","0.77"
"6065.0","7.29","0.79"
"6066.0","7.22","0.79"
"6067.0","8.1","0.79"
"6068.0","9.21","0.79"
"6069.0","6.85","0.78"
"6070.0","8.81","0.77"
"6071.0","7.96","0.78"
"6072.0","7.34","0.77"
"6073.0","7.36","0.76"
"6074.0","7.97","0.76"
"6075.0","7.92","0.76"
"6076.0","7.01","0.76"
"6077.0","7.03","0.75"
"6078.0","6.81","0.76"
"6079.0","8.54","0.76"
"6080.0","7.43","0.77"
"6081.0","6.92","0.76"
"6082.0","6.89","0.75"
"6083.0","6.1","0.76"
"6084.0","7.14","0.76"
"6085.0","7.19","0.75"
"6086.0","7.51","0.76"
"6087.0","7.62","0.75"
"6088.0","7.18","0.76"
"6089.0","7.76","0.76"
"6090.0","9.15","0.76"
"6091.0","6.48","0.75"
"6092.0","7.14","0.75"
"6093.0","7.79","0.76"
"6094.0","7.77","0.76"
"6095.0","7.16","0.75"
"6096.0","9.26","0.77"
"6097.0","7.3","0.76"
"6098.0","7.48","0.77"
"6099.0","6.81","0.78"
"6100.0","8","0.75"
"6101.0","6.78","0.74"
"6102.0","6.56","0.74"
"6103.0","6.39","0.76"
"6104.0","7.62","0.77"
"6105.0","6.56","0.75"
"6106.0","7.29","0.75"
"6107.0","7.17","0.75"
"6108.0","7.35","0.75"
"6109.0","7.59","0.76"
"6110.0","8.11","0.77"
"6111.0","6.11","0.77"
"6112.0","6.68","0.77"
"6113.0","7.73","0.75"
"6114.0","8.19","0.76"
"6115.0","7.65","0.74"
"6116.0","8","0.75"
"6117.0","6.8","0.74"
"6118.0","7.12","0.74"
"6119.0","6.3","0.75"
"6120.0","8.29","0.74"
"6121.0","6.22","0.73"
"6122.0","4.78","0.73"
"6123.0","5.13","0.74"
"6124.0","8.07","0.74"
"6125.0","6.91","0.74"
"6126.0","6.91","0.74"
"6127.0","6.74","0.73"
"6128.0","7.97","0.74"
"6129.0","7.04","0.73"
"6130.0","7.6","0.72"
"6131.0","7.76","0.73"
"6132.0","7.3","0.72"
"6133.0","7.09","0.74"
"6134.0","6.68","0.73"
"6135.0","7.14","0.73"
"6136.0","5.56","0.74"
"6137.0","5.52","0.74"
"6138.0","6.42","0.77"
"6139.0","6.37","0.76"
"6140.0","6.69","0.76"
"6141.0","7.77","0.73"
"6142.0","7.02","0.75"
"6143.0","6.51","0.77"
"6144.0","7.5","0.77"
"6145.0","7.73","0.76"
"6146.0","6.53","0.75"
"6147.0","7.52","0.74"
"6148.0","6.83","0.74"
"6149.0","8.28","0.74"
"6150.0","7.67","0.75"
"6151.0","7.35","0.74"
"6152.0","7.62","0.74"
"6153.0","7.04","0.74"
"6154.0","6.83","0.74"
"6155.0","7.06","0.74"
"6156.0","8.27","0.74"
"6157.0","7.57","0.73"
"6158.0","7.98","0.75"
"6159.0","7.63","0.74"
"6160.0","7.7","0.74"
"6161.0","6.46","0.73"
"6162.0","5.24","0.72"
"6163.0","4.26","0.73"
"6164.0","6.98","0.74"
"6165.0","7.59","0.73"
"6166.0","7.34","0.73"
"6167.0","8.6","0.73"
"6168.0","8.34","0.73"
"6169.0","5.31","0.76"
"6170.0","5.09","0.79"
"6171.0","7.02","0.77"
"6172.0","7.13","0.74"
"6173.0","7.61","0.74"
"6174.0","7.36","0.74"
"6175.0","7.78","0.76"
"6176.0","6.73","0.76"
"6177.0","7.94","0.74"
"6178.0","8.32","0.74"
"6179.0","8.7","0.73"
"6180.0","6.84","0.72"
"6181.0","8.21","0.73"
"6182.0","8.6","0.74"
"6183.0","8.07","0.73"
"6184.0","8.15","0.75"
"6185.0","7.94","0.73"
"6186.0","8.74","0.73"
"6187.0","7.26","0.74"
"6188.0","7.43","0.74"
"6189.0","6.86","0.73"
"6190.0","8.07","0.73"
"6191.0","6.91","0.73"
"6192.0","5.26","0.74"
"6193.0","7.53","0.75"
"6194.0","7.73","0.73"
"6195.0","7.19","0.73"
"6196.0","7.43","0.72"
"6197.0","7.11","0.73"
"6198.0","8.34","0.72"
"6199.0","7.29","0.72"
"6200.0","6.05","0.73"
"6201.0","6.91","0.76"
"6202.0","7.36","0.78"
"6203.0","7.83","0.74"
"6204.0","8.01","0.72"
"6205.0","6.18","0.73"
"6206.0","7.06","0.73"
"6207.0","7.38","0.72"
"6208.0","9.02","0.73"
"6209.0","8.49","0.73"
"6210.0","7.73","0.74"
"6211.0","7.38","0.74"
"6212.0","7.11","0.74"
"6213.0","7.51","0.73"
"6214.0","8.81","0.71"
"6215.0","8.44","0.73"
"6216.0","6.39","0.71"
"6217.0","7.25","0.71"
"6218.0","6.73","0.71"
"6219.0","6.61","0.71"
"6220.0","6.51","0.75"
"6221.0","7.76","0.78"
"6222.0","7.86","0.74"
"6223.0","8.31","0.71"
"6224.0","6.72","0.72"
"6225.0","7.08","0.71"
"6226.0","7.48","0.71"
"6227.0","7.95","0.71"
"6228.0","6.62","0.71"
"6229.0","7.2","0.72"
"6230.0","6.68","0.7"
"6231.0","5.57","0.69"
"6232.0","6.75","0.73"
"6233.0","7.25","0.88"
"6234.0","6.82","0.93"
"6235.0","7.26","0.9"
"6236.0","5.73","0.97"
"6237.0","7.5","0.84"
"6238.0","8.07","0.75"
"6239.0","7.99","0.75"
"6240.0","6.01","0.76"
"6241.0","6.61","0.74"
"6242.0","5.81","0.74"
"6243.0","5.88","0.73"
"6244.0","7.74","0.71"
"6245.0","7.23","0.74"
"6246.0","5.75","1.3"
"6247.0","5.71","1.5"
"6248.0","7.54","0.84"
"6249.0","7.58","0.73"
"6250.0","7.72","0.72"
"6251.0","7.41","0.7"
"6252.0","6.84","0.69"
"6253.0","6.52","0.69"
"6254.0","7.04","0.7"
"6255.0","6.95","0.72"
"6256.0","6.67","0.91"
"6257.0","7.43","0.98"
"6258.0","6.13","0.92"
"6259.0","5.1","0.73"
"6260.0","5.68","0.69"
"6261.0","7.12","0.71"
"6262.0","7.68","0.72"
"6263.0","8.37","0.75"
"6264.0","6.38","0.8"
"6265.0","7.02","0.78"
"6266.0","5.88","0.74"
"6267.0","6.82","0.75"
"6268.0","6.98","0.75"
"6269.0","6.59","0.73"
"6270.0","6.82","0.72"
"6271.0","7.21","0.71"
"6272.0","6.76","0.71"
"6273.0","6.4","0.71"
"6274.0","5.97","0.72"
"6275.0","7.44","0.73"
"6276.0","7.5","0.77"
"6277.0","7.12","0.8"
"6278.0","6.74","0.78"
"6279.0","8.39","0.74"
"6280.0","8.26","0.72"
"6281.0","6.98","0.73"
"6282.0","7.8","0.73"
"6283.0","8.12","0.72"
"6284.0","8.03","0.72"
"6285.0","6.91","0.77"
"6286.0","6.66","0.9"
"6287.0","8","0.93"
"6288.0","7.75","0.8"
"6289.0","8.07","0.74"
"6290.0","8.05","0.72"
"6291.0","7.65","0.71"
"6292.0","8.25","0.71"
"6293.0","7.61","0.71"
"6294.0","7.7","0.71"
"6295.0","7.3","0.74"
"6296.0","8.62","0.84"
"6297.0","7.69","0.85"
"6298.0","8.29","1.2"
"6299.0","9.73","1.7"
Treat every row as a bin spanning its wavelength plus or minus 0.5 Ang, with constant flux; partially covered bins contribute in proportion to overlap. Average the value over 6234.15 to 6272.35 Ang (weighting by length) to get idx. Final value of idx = 6.83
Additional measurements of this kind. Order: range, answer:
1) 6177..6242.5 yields 7.35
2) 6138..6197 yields 7.29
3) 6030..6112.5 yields 7.49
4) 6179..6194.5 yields 7.61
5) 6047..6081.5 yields 7.66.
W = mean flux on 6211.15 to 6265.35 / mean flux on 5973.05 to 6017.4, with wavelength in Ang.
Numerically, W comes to 0.93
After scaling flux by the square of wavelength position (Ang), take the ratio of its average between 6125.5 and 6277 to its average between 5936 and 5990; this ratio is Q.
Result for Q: 1.0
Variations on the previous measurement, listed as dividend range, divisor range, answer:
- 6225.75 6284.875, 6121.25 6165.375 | 1.04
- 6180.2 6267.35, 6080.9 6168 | 1.04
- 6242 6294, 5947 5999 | 1.07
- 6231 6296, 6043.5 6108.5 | 1.01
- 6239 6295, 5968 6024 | 1.04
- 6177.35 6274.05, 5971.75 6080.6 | 1.02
